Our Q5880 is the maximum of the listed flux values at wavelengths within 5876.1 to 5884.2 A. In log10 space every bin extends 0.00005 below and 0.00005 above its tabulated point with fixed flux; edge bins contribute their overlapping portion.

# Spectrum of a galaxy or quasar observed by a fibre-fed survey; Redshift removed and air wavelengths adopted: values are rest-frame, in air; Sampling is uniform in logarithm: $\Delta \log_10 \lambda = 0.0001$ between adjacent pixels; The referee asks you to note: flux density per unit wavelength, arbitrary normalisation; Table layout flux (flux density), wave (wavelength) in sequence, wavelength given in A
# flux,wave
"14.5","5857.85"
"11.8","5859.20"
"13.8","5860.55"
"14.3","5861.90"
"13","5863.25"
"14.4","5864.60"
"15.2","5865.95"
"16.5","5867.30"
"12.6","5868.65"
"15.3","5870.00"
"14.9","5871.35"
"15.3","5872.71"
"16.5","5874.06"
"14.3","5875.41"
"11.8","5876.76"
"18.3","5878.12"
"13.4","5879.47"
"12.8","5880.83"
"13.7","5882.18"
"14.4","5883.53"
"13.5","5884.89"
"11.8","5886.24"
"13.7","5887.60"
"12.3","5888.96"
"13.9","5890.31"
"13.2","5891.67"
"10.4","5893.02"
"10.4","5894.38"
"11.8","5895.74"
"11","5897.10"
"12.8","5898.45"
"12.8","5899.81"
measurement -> 18.3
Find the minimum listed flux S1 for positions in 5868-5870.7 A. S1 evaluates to 12.6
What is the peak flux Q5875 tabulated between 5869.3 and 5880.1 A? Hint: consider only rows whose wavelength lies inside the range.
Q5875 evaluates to 18.3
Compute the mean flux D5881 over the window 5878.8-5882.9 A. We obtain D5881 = 13.3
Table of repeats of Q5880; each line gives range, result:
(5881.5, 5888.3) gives 14.4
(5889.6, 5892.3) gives 13.9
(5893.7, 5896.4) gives 11.8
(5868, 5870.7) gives 15.3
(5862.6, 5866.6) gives 15.2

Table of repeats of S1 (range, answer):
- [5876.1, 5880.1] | 11.8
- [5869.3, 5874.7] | 14.9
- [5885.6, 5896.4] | 10.4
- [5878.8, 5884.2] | 12.8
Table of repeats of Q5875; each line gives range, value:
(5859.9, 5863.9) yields 14.3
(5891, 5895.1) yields 13.2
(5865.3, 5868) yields 16.5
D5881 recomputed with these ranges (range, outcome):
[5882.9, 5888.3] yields 13.3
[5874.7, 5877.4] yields 13.1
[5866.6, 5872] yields 14.8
